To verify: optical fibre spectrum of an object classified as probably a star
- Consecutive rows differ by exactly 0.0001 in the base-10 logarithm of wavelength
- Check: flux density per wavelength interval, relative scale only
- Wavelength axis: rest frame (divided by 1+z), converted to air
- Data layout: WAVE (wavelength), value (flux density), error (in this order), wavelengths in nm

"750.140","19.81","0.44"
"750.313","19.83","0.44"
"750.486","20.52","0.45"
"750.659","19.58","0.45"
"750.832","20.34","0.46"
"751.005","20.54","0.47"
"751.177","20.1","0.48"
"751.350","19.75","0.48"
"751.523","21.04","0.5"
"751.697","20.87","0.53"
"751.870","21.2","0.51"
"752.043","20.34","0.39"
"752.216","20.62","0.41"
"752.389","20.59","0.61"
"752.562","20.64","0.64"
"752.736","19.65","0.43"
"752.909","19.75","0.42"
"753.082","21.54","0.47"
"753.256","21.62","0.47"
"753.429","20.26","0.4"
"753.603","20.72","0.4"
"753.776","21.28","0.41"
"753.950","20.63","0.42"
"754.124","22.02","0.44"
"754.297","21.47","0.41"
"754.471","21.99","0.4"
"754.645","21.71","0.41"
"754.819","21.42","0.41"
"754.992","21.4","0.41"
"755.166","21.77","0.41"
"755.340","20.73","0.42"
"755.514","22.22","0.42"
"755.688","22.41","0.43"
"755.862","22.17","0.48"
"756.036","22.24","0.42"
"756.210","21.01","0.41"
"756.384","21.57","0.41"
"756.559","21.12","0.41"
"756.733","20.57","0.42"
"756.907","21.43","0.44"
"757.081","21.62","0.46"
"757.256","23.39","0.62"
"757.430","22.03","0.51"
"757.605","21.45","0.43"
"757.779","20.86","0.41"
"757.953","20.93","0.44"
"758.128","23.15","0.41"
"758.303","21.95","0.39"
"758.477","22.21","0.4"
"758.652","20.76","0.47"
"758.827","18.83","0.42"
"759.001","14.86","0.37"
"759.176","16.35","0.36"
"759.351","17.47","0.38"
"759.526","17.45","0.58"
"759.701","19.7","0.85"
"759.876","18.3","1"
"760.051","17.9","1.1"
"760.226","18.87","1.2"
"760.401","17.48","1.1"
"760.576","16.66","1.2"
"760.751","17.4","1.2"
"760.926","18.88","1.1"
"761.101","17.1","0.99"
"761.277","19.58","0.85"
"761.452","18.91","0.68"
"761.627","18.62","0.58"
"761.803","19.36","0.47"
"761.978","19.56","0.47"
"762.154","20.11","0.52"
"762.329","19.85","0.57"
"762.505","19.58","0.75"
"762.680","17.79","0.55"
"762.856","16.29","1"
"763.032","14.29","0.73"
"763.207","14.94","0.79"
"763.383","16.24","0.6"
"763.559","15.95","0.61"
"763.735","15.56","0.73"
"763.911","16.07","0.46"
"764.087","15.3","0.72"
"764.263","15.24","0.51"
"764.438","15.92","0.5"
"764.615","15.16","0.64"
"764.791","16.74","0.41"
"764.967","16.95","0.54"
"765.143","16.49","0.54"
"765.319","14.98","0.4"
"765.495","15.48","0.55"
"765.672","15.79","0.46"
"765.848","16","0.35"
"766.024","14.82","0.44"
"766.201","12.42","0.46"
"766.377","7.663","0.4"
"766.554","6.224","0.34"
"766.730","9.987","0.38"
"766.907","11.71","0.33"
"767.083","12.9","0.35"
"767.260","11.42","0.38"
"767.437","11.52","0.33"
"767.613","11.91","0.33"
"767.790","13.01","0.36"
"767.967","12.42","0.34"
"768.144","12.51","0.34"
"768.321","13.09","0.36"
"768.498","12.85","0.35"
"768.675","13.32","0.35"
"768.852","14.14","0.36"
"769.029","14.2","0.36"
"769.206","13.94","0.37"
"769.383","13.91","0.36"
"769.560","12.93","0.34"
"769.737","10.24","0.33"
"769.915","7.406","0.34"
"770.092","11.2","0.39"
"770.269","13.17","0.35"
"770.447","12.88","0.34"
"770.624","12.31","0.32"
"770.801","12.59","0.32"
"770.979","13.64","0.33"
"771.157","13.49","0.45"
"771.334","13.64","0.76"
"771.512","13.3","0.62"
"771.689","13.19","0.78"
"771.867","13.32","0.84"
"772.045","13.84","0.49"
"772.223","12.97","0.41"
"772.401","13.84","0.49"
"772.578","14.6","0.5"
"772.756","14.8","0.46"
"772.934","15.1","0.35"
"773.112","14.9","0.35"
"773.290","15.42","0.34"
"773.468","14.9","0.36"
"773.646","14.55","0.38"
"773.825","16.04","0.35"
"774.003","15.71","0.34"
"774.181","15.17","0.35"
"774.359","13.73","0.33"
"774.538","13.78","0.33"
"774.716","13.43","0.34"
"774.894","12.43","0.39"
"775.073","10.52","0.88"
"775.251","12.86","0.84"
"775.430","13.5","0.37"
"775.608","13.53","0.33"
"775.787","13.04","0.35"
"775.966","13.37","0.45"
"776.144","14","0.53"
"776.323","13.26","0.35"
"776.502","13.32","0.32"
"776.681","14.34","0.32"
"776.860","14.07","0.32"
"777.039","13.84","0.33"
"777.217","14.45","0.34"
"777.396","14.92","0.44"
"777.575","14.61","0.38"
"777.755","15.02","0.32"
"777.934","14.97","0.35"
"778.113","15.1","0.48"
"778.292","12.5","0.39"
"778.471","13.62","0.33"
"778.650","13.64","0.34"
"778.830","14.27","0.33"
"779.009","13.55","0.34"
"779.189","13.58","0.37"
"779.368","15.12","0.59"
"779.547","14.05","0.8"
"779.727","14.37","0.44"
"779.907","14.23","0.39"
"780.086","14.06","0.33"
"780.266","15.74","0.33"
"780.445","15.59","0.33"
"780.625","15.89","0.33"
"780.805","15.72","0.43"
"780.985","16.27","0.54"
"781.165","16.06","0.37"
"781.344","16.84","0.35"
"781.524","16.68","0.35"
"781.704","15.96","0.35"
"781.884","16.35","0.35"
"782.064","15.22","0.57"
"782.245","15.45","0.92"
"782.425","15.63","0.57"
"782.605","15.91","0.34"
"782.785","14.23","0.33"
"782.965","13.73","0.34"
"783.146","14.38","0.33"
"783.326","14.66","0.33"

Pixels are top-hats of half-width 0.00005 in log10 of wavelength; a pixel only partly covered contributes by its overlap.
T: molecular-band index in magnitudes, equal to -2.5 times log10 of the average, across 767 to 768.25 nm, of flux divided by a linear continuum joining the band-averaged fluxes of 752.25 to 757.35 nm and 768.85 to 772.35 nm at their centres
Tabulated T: 0.18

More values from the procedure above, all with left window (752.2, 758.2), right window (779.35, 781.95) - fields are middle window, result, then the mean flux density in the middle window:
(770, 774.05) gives 0.252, 13.9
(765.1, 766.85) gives 0.419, 12.9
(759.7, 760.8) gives 0.130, 17.9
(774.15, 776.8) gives 0.247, 13.3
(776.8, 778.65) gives 0.137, 14.3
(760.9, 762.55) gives 0.040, 19.1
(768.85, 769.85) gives 0.361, 13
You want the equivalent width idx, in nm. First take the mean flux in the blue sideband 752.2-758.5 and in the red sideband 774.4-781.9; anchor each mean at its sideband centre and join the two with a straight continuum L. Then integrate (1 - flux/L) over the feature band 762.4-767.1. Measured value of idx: 0.966 nm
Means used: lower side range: 21.4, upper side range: 14.3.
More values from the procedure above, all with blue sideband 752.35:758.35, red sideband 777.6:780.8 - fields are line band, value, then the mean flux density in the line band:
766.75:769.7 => 0.818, 12.8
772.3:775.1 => 0.294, 14.4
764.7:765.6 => 0.118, 16.1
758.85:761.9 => 0.302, 18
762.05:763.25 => 0.101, 17.7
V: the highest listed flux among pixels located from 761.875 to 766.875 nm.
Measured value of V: 20.11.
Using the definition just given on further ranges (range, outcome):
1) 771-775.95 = 16.04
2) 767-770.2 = 14.2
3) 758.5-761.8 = 20.76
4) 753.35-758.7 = 23.39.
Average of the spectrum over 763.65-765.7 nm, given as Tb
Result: 15.8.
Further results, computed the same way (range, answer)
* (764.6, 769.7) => 13.2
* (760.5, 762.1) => 18.5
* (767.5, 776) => 13.3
